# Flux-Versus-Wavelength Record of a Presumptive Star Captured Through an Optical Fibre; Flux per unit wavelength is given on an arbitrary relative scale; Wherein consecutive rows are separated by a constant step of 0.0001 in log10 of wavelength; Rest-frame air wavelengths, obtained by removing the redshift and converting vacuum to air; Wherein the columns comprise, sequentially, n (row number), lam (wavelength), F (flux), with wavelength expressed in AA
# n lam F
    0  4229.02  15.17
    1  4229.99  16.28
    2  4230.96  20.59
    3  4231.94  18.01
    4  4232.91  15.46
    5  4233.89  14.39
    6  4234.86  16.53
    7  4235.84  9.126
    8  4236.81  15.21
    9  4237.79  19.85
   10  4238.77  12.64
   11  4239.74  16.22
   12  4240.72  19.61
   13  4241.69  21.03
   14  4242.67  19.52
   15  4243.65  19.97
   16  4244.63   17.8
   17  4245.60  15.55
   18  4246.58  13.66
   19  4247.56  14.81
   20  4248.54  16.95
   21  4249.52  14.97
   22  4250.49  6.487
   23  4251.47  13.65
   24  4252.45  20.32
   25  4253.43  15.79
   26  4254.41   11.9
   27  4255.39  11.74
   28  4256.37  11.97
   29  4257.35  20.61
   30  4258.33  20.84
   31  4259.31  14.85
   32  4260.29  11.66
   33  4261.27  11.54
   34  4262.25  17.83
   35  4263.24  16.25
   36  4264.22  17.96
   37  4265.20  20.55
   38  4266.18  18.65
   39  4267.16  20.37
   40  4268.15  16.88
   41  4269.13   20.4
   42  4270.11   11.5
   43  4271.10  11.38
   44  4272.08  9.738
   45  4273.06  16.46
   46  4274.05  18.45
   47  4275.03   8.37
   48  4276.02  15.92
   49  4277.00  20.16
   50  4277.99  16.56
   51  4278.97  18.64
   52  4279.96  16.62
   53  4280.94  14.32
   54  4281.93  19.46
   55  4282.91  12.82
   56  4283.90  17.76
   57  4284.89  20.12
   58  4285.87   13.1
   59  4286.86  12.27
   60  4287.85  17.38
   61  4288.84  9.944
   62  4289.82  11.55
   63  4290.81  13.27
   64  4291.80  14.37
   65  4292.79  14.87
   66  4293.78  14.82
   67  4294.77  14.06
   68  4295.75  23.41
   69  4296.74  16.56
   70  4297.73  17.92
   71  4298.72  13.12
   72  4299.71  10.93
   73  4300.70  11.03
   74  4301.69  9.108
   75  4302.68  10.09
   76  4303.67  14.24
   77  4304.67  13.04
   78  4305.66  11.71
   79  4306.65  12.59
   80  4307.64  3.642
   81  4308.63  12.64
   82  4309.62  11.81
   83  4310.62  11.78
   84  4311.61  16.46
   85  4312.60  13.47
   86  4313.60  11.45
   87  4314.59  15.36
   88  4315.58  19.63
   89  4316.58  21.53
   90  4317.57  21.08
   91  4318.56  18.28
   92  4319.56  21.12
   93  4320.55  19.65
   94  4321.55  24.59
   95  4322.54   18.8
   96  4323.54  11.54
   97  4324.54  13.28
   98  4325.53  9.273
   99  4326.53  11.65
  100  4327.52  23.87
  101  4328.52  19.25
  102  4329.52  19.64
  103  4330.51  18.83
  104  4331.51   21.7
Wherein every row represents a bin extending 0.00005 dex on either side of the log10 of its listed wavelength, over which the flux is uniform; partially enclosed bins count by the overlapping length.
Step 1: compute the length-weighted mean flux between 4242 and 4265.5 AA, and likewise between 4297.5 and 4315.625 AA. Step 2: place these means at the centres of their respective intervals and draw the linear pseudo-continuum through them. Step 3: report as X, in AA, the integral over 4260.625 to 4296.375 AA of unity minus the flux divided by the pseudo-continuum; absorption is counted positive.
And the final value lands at -4.1 AA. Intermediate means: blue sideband 15.7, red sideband 12.4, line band 15.8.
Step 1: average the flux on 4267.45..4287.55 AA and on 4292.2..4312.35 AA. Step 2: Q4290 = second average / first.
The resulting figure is 0.85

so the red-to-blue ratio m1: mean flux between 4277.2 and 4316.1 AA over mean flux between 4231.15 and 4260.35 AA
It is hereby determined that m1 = 0.9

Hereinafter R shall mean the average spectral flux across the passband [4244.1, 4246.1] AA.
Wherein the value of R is 16.7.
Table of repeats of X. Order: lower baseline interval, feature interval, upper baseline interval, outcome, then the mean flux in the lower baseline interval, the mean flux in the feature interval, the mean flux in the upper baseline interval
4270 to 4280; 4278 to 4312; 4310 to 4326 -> 3.6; 14.9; 14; 16.7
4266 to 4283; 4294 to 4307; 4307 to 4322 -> 1.9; 16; 13.7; 16.1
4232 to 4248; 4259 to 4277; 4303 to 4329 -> 0.5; 16.4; 15.6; 15.4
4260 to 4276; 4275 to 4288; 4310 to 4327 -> -0.3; 15.6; 16.2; 16.4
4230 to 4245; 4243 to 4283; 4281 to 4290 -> 0.5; 17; 15.8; 15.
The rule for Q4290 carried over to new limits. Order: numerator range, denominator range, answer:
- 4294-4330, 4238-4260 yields 0.95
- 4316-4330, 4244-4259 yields 1.19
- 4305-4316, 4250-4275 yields 0.83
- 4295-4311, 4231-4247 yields 0.77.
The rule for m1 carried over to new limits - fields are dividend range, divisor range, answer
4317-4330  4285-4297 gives 1.21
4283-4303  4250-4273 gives 0.93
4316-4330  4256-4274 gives 1.12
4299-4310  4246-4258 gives 0.76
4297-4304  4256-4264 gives 0.79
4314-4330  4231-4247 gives 1.08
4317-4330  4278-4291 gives 1.17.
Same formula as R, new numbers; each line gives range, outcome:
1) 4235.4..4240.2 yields 14.7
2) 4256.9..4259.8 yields 18.7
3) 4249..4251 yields 10.9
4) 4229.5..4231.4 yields 18.4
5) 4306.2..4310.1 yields 10.2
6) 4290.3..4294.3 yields 14.3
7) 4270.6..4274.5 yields 13.9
